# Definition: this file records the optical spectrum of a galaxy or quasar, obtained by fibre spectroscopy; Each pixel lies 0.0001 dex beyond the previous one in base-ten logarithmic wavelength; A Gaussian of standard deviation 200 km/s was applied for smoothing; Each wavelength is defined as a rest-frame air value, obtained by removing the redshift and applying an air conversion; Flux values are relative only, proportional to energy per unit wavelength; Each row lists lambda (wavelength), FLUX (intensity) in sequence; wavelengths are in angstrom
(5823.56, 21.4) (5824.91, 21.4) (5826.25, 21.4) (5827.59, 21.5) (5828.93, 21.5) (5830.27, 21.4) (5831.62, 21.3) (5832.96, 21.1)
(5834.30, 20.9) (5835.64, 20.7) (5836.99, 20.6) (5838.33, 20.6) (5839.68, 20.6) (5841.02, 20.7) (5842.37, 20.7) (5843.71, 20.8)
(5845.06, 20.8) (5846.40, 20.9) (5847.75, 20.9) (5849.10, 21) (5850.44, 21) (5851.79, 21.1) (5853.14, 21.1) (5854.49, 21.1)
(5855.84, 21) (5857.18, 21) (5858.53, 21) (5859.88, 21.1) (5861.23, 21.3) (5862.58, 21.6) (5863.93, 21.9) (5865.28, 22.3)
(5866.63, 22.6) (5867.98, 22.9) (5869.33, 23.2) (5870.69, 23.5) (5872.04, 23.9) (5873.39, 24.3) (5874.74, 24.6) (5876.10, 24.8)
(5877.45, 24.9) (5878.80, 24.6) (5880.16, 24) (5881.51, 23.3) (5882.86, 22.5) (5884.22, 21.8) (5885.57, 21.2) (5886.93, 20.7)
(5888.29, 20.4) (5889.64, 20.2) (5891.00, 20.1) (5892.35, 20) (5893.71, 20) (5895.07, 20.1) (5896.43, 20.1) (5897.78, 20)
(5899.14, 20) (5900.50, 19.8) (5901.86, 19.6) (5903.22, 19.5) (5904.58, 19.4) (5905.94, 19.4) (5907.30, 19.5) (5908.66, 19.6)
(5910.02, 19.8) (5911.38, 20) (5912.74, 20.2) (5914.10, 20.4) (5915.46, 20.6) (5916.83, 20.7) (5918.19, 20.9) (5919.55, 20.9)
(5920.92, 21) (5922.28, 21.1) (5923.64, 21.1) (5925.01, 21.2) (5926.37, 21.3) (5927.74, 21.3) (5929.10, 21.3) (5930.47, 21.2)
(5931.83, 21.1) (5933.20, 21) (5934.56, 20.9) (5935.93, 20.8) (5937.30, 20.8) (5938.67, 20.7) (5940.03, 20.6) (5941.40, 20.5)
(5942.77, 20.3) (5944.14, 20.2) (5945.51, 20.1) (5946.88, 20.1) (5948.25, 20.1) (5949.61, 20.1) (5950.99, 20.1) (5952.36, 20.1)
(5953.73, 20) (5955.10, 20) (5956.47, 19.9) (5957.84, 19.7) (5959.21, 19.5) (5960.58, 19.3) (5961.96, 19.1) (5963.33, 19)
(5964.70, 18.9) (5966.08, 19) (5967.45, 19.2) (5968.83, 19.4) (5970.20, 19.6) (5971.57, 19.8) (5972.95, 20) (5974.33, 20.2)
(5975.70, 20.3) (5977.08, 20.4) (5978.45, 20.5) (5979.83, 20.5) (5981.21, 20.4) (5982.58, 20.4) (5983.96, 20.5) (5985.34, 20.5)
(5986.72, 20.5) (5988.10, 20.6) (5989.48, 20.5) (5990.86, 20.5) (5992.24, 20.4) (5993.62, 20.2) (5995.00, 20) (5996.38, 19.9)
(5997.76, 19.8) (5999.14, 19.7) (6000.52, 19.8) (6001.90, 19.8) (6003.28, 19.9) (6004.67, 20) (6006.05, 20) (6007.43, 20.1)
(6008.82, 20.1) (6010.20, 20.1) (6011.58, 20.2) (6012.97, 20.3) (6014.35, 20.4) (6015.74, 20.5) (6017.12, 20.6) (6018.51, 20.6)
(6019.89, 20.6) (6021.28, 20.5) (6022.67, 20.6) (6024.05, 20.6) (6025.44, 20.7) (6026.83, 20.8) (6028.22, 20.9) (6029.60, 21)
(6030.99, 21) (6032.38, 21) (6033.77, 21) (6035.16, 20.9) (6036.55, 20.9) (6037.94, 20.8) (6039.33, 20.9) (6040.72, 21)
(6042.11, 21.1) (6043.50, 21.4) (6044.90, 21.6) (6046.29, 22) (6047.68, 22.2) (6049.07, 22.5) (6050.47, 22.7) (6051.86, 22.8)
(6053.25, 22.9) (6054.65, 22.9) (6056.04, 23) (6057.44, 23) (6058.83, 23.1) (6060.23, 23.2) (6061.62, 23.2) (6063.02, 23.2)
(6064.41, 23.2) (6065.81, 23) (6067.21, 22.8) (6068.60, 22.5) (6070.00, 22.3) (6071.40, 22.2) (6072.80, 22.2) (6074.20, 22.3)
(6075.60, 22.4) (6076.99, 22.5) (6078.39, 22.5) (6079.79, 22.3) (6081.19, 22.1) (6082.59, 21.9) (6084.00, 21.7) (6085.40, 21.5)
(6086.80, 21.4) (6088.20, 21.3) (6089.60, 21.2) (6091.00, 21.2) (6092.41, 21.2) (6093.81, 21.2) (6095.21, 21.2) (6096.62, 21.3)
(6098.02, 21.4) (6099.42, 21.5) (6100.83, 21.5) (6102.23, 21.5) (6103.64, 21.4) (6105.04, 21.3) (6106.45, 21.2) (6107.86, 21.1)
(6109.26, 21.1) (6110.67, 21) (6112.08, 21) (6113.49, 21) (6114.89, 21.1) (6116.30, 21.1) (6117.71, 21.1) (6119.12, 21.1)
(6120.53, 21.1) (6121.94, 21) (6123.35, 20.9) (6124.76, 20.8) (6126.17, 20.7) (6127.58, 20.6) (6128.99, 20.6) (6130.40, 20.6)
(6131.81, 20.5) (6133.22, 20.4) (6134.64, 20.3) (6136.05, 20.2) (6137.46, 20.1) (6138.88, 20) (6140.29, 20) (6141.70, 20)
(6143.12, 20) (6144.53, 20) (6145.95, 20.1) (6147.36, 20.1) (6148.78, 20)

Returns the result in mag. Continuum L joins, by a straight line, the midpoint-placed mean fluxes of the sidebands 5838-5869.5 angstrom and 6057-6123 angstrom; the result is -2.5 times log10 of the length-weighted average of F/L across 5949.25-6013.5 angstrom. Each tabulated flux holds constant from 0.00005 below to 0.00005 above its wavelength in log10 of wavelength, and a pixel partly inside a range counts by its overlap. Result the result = 0.08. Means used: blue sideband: 21.3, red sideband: 21.8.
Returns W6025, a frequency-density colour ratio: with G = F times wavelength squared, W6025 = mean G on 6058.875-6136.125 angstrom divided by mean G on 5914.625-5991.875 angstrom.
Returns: 1.11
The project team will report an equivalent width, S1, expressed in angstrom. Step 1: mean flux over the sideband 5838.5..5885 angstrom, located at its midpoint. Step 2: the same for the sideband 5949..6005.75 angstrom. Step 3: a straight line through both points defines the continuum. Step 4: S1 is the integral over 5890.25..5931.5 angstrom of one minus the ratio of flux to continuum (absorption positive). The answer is 1.7 angstrom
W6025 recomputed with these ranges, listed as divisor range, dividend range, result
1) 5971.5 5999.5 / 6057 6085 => 1.14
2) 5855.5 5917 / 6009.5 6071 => 1.06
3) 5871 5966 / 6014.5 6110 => 1.10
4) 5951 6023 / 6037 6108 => 1.13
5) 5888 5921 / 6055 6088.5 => 1.18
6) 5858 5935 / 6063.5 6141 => 1.07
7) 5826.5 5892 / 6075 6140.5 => 1.06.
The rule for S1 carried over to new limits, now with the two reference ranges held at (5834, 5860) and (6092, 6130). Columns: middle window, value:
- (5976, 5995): 0.5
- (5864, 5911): -1.4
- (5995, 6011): 0.8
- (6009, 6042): 0.5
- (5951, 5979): 1.7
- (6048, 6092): -2.8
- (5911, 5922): 0.2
